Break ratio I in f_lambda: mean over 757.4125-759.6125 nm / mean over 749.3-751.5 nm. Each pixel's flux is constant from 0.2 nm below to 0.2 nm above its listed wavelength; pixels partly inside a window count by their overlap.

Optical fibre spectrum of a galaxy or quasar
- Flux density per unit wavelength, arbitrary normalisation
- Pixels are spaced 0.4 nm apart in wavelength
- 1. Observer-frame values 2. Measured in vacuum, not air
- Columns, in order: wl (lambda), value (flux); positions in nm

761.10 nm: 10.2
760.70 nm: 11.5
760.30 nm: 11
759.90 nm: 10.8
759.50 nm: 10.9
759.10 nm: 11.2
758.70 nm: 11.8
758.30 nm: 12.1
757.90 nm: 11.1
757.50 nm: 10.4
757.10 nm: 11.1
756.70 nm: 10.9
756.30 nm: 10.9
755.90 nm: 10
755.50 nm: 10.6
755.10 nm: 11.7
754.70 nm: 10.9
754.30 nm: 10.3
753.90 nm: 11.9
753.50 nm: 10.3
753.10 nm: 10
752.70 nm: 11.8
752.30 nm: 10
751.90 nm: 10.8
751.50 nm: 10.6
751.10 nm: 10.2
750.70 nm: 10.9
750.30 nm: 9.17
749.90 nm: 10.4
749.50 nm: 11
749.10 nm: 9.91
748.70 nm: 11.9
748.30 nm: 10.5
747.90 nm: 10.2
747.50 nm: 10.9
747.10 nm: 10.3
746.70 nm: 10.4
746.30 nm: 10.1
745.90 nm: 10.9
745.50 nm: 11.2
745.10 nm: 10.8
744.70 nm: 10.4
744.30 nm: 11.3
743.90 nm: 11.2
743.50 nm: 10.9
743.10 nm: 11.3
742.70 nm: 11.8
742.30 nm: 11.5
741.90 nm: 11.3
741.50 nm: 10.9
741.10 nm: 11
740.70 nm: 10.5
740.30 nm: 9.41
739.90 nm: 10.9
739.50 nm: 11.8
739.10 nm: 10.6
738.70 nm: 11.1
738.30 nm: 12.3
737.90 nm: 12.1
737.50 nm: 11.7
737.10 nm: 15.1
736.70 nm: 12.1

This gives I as 1.09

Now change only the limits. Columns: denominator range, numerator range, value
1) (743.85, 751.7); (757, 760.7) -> 1.05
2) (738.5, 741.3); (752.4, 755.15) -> 1.01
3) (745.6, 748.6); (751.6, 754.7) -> 1.02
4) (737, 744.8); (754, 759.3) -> 0.97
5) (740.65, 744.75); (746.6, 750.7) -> 0.94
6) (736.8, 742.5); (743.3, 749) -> 0.94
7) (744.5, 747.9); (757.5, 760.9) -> 1.06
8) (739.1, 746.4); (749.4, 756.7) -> 0.97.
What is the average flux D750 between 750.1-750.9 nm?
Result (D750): 10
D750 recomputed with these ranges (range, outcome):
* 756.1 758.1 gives 10.9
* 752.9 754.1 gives 10.7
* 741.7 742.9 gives 11.5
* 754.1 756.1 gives 10.7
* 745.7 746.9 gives 10.5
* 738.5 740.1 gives 11.1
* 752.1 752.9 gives 10.9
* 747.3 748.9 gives 10.9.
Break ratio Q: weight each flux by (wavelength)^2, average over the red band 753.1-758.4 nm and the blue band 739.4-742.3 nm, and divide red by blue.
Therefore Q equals 1.04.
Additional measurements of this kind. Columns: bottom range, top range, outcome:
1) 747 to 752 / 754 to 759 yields 1.07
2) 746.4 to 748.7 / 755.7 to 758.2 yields 1.05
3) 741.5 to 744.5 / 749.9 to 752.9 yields 0.95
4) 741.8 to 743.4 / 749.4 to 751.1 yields 0.92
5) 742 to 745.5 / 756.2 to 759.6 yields 1.04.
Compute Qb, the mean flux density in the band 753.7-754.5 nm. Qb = 11.1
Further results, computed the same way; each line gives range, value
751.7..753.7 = 10.6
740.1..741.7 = 10.5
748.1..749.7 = 10.8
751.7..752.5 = 10.4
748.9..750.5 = 10.1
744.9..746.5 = 10.8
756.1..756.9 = 10.9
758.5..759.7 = 11.3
